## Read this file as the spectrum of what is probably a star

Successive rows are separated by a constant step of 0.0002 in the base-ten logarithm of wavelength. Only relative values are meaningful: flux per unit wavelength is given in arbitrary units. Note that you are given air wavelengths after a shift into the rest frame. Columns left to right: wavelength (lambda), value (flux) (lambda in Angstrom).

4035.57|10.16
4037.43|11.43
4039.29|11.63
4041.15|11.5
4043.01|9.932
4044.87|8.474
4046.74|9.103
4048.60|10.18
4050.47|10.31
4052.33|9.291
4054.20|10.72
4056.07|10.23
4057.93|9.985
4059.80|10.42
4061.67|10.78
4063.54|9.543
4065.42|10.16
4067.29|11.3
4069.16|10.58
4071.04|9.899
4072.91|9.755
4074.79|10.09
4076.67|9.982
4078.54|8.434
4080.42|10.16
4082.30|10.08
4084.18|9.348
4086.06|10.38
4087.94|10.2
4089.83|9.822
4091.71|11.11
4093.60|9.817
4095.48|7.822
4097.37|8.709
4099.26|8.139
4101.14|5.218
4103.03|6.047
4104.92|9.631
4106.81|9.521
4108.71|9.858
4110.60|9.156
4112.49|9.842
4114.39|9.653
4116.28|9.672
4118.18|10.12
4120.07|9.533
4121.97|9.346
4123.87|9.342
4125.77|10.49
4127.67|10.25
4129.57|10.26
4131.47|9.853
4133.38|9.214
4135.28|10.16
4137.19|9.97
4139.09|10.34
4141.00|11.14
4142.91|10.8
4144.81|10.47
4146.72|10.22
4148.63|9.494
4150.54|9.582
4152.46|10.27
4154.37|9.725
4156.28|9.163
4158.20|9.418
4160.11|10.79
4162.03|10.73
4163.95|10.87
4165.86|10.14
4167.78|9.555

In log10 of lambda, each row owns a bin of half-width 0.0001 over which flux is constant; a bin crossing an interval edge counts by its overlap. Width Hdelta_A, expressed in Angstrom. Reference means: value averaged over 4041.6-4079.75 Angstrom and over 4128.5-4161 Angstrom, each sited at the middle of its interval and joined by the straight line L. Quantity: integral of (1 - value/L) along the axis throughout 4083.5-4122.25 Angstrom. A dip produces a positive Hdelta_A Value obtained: 3.2 Angstrom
